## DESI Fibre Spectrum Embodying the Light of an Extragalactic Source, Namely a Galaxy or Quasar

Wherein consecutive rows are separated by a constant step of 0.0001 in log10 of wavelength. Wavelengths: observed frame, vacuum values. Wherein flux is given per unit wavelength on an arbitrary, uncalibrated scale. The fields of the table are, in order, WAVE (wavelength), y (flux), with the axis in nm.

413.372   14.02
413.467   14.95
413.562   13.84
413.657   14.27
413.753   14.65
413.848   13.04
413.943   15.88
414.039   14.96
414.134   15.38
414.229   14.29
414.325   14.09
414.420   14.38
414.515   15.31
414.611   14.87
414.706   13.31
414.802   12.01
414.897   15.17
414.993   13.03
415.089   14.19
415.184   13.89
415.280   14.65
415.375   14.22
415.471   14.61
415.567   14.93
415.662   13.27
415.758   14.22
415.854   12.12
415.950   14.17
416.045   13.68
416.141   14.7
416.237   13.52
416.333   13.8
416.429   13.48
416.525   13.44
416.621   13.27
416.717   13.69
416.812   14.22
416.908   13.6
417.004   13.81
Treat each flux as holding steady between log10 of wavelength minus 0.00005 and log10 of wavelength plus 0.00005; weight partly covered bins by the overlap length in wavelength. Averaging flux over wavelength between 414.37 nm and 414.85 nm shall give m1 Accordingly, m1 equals 14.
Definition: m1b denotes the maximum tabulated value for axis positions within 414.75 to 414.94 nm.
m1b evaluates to 15.17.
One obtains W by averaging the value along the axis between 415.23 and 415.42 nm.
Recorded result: 14.5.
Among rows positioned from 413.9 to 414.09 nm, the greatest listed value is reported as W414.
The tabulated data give 15.88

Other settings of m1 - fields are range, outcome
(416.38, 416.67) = 13.4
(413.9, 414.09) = 15.4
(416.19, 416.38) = 13.6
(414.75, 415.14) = 13.6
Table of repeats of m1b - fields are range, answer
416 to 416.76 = 14.7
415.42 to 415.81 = 14.93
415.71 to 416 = 14.22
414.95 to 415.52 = 14.65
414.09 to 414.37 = 15.38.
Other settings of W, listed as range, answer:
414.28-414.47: 14.3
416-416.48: 13.8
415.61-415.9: 13.2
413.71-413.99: 14.5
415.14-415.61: 14.4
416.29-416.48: 13.6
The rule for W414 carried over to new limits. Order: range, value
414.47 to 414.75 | 15.31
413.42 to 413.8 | 14.95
